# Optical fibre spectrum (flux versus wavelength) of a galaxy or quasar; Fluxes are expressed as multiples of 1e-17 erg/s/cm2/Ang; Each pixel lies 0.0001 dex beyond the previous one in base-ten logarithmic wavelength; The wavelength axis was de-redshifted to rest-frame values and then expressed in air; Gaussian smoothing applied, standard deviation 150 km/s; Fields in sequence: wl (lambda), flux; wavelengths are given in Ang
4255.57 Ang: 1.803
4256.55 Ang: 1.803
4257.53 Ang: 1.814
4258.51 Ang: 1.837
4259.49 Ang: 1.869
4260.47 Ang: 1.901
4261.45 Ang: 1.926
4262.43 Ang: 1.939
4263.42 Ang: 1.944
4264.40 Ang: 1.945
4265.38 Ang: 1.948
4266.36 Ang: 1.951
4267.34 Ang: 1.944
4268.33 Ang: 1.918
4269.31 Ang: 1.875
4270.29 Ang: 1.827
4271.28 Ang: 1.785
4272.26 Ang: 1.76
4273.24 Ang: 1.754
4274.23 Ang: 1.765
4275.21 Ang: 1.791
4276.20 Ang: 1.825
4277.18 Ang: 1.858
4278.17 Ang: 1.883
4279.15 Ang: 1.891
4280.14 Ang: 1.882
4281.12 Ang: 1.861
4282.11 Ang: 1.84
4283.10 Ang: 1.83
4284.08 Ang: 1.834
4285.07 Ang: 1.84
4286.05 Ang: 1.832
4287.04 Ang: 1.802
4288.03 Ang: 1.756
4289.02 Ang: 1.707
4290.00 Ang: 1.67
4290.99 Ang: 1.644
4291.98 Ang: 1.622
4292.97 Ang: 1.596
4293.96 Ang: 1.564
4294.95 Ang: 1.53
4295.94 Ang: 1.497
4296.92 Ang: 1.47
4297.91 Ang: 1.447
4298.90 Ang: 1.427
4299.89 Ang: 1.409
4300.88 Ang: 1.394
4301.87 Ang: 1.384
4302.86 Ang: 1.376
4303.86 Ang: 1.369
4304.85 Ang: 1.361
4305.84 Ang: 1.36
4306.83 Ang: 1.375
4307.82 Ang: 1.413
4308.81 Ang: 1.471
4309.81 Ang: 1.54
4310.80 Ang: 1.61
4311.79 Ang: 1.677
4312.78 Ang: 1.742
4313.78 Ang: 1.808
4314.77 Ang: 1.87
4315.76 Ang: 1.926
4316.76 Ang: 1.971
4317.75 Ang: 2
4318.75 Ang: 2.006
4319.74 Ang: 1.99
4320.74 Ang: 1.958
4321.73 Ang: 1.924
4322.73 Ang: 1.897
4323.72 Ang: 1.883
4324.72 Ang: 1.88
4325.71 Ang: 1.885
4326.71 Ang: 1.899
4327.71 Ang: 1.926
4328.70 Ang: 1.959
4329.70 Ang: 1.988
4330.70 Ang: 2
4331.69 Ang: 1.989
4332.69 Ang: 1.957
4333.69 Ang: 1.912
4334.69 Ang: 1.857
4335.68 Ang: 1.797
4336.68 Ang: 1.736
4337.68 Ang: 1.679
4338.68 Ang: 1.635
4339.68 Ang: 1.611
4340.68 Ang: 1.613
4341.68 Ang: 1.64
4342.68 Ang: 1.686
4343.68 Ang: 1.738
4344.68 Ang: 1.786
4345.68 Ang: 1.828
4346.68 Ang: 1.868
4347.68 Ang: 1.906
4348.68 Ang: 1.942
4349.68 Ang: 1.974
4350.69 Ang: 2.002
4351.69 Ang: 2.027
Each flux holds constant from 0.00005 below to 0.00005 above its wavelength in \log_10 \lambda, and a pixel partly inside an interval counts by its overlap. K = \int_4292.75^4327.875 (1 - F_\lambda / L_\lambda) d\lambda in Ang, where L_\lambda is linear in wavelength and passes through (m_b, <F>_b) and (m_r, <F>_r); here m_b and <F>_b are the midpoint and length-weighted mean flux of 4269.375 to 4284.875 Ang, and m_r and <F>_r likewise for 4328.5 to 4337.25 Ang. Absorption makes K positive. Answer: 4.0 Ang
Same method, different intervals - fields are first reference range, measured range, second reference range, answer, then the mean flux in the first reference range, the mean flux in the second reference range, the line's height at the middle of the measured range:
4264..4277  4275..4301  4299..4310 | -1.2 Ang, 1.85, 1.4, 1.62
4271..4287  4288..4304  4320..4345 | 2.7 Ang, 1.83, 1.83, 1.83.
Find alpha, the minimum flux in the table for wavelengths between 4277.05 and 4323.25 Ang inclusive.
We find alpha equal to 1.36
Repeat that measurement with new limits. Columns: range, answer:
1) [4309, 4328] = 1.54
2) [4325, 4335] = 1.857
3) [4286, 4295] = 1.53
